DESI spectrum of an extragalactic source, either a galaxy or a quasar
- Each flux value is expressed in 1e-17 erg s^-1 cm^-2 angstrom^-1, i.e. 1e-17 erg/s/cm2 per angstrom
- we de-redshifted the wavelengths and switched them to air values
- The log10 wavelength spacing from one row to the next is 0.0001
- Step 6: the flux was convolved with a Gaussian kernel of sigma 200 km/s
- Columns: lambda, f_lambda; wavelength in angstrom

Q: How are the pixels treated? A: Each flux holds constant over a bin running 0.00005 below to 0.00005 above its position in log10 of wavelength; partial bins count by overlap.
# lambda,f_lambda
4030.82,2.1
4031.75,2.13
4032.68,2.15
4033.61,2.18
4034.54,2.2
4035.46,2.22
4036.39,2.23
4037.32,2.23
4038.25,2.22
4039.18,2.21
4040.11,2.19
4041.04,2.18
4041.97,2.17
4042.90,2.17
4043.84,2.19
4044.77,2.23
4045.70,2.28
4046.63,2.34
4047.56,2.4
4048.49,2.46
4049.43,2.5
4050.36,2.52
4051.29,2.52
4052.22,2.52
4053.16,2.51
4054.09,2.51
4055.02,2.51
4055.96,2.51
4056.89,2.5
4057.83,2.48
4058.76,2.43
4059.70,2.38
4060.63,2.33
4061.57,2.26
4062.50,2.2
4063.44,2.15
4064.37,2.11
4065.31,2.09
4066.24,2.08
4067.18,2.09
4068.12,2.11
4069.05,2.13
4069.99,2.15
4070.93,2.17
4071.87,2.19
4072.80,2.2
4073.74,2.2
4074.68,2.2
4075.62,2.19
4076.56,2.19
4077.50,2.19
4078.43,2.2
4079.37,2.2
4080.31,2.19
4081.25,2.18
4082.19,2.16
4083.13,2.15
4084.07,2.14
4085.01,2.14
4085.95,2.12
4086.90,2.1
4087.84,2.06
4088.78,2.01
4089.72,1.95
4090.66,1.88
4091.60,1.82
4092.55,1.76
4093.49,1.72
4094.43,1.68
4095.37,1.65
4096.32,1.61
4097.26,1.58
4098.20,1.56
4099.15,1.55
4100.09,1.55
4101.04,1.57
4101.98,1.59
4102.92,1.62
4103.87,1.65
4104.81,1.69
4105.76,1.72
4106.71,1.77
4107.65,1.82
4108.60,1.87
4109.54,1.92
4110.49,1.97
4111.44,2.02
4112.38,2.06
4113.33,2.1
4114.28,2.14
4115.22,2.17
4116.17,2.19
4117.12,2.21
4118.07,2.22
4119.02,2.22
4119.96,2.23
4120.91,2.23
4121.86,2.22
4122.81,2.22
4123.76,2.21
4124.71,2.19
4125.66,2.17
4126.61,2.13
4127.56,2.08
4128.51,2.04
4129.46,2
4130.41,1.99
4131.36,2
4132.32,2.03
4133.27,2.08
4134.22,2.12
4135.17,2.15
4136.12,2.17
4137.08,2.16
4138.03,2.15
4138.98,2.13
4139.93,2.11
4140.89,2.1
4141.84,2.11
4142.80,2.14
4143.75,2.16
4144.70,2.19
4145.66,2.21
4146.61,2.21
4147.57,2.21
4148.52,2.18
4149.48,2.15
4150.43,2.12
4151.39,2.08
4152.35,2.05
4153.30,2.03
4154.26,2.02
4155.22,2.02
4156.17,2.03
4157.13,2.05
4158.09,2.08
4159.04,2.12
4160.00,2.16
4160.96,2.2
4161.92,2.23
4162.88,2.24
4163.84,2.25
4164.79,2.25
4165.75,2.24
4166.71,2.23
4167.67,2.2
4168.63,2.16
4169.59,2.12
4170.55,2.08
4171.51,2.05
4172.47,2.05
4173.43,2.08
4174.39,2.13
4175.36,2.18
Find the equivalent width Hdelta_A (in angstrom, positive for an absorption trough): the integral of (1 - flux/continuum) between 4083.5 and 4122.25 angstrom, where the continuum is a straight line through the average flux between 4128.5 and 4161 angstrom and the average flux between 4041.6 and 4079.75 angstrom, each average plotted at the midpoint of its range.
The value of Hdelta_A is 5.1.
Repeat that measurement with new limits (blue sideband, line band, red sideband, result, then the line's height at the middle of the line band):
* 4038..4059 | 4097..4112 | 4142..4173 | 3.55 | 2.25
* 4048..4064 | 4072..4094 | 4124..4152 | 2.29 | 2.33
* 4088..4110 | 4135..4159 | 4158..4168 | -0.42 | 2.09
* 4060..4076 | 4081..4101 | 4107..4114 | 1.92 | 2.06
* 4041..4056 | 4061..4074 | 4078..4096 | 0.25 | 2.2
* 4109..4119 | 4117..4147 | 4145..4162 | -0.46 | 2.11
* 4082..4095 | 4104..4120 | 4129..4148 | 0.29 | 2.04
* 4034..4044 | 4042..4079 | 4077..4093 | -2.56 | 2.14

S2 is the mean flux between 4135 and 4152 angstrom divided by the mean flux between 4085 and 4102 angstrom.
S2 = 1.21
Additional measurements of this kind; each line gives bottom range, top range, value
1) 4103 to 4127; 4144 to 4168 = 1.05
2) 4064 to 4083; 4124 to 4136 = 0.97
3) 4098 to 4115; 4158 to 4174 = 1.20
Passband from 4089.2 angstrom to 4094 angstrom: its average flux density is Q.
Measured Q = 1.83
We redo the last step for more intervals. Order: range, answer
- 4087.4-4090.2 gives 2.01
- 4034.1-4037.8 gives 2.22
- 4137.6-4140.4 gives 2.13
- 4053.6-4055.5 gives 2.51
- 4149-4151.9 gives 2.11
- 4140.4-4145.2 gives 2.14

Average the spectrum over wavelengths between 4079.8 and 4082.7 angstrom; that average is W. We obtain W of 2.18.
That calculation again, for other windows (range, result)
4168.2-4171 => 2.12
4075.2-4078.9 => 2.2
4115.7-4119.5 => 2.21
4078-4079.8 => 2.2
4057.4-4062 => 2.38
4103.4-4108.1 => 1.73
